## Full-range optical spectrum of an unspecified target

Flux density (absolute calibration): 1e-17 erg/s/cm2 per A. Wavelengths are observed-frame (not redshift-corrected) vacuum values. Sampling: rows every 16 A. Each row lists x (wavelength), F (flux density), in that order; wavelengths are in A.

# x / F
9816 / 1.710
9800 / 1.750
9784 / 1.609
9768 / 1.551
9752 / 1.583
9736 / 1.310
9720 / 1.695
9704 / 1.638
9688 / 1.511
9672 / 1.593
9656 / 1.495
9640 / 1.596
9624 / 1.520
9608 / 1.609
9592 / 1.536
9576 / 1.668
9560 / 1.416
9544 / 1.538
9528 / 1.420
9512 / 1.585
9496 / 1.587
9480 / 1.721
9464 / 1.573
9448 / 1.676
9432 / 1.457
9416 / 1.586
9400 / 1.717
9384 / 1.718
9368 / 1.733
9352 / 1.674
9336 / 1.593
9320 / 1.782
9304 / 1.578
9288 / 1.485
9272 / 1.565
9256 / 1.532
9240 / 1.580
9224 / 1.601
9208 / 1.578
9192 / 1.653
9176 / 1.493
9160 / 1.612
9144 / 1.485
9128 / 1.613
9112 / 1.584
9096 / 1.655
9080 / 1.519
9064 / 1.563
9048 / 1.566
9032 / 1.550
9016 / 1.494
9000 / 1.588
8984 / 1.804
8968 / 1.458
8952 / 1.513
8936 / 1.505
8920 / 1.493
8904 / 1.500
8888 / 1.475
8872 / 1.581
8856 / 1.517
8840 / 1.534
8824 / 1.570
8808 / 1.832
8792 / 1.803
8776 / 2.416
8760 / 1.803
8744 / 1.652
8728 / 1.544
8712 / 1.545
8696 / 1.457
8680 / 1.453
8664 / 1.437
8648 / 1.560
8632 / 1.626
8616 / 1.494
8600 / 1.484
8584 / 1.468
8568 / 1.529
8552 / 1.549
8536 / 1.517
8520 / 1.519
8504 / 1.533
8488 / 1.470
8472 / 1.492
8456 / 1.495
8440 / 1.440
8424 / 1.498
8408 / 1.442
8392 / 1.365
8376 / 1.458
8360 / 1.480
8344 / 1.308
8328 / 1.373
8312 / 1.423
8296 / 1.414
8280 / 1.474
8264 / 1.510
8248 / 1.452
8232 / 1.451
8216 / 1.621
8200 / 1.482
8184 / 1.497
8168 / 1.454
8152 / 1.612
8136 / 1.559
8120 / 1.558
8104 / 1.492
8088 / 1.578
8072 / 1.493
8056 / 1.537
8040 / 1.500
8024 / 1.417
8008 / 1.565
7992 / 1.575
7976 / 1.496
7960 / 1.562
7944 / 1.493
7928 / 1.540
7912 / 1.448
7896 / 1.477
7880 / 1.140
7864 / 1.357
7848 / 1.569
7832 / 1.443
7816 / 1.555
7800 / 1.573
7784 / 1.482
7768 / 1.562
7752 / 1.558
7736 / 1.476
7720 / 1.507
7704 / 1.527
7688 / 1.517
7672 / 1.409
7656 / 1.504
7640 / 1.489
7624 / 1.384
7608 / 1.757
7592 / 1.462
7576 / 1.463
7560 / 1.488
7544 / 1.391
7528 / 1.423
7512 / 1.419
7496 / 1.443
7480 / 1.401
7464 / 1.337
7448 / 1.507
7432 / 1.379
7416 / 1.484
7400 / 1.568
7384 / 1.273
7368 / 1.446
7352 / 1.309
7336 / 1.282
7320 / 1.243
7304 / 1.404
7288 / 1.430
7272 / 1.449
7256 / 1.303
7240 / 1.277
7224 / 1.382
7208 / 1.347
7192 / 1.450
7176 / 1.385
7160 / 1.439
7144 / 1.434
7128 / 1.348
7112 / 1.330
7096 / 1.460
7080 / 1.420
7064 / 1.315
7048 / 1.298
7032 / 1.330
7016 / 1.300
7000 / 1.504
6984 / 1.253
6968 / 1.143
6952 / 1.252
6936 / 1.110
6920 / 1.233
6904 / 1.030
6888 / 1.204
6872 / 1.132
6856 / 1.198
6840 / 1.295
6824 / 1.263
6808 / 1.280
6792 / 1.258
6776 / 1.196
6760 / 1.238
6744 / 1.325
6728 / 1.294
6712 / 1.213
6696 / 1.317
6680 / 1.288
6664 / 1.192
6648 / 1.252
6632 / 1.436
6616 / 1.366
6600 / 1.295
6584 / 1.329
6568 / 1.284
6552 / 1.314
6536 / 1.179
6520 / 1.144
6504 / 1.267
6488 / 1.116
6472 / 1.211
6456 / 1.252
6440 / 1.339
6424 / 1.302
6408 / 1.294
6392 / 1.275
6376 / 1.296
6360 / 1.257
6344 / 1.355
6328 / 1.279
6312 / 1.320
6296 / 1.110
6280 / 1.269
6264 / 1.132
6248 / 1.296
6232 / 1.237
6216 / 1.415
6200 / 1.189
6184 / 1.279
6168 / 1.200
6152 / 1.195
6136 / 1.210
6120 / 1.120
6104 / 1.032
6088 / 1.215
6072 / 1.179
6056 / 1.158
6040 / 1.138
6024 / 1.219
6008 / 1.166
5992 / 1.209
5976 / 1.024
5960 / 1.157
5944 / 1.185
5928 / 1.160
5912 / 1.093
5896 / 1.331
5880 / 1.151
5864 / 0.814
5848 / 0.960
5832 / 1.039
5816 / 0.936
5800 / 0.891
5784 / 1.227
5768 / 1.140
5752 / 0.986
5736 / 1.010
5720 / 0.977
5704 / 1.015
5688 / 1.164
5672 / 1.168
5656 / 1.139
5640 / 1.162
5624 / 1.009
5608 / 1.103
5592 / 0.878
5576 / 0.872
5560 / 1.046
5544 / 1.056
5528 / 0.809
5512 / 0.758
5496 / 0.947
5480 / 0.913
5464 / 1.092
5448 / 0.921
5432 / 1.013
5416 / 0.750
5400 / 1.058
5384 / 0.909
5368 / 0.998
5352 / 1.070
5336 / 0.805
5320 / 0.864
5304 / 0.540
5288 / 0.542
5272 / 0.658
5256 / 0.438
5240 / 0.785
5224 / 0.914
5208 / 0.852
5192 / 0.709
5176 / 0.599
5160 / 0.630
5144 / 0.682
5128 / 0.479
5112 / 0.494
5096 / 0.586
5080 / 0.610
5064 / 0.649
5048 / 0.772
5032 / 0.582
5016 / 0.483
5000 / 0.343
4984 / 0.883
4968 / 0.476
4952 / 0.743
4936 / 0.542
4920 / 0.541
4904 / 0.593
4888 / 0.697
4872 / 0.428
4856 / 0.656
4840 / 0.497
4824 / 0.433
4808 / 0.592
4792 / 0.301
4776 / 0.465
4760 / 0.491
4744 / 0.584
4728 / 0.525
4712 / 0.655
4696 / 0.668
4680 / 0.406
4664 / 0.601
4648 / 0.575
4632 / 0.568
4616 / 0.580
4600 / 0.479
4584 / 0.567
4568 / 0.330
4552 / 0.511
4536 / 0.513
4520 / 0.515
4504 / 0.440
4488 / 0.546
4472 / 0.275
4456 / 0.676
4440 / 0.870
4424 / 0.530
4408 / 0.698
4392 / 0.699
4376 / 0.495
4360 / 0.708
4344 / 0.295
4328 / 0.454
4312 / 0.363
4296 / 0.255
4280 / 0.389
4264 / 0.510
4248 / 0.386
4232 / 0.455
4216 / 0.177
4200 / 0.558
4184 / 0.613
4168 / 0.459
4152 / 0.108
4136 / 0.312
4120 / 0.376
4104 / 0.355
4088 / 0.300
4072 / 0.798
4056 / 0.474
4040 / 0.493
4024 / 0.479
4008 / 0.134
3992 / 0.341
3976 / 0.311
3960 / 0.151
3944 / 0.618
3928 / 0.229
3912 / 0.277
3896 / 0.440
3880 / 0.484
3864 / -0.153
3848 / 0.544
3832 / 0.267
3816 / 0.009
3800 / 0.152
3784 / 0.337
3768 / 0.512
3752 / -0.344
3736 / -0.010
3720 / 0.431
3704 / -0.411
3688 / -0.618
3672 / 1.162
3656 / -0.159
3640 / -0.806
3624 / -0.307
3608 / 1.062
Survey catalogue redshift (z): 0.336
